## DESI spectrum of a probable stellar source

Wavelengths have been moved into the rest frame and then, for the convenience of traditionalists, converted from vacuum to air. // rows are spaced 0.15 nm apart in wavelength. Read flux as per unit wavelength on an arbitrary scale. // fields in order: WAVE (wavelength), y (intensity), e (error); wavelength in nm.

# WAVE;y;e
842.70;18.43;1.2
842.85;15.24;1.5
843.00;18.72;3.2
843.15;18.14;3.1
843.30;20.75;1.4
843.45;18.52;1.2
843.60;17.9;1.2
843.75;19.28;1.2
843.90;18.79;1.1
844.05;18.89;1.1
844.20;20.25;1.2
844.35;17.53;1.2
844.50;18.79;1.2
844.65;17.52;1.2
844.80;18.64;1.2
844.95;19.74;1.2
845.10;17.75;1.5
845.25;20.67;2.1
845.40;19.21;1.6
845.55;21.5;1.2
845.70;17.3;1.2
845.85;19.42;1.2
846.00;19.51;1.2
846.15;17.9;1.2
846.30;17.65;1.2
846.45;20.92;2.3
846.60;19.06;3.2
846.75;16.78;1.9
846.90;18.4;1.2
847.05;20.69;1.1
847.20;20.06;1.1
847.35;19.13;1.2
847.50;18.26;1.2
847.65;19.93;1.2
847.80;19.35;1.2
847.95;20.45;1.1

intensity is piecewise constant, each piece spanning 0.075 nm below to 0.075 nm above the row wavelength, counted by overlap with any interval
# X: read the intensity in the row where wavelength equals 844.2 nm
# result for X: 20.25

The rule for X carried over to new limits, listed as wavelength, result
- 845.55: 21.5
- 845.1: 17.75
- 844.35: 17.53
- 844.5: 18.79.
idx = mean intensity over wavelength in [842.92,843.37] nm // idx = 19.1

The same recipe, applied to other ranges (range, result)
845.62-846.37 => 18.4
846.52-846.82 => 18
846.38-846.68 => 19.9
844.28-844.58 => 18.2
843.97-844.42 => 18.9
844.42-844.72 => 18.2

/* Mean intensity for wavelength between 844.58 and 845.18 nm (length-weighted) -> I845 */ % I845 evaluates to 18.4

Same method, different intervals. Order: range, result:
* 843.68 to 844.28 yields 19.3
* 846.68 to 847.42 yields 19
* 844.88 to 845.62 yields 19.8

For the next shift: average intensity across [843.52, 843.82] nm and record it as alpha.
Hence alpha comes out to 18.6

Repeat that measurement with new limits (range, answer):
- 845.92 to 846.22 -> 18.7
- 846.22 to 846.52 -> 19.2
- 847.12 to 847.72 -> 19.4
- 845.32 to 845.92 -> 19.4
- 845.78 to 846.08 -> 19.4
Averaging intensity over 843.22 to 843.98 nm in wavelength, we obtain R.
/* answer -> 19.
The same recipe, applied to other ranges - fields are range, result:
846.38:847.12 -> 19.1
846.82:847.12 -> 19.5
